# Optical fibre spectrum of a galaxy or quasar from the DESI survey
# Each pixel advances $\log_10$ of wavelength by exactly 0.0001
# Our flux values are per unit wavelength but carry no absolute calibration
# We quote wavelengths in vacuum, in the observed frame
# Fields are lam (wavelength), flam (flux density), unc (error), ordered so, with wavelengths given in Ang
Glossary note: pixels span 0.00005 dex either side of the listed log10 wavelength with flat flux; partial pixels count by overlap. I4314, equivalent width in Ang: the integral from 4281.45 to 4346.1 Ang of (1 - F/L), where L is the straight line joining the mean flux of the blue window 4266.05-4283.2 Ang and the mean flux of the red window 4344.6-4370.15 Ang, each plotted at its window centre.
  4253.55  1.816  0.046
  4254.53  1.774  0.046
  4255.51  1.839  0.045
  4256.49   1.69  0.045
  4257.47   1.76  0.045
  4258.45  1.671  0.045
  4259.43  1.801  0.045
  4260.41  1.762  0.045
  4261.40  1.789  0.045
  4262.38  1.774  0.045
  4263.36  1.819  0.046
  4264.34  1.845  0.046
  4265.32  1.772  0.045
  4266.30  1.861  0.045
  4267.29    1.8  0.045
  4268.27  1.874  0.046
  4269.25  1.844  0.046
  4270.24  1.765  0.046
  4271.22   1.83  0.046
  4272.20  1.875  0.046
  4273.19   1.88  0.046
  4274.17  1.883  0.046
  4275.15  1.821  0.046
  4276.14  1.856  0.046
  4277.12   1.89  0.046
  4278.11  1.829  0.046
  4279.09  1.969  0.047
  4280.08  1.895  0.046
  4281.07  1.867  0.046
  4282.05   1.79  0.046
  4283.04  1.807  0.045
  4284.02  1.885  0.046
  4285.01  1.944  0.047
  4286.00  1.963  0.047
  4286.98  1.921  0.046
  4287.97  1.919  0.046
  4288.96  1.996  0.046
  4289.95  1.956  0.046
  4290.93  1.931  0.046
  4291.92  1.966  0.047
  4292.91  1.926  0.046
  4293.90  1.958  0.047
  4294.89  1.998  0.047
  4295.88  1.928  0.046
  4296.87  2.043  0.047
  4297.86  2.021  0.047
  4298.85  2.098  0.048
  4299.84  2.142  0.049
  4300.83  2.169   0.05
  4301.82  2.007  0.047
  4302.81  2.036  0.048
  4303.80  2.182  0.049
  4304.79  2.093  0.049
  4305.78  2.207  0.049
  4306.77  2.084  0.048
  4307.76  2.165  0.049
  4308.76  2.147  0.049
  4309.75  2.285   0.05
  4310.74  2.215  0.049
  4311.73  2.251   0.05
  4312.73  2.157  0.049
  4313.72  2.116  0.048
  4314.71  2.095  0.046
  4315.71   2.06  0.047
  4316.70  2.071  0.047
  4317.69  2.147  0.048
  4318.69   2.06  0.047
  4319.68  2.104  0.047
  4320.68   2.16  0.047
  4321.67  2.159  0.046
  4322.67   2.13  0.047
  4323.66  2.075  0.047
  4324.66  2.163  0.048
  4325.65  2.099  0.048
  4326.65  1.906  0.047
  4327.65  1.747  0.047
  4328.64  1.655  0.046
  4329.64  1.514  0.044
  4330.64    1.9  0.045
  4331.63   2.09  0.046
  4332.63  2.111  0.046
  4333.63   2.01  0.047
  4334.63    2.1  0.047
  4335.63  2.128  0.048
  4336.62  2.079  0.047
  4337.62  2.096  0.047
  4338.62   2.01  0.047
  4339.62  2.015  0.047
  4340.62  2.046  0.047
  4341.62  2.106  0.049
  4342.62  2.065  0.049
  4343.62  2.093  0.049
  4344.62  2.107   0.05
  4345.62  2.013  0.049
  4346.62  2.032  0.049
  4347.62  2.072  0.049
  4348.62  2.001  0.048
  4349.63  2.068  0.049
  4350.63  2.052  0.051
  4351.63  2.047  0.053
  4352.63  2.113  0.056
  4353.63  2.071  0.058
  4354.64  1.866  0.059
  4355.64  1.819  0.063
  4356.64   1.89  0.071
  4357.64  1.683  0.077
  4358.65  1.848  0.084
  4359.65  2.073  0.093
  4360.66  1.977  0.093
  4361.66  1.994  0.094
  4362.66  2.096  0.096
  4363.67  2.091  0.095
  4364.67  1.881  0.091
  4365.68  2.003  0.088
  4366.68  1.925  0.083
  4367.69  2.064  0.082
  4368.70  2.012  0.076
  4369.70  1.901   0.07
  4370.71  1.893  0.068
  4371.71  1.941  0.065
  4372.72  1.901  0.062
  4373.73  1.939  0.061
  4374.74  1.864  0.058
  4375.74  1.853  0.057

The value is -4.1 Ang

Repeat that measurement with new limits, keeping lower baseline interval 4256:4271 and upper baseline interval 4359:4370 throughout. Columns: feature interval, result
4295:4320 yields -3.1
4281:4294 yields -0.5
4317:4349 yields -1.6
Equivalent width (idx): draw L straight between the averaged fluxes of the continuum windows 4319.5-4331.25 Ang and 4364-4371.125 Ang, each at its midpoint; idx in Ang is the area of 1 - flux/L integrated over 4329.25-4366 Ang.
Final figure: -0.8 Ang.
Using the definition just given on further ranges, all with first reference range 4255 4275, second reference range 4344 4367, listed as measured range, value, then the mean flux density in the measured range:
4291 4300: -0.6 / 2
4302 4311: -1.2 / 2.15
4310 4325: -1.7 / 2.13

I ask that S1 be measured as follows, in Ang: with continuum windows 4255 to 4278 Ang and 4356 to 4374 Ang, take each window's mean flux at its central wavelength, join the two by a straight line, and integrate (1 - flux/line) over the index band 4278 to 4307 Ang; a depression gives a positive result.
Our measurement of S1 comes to -2.1 Ang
